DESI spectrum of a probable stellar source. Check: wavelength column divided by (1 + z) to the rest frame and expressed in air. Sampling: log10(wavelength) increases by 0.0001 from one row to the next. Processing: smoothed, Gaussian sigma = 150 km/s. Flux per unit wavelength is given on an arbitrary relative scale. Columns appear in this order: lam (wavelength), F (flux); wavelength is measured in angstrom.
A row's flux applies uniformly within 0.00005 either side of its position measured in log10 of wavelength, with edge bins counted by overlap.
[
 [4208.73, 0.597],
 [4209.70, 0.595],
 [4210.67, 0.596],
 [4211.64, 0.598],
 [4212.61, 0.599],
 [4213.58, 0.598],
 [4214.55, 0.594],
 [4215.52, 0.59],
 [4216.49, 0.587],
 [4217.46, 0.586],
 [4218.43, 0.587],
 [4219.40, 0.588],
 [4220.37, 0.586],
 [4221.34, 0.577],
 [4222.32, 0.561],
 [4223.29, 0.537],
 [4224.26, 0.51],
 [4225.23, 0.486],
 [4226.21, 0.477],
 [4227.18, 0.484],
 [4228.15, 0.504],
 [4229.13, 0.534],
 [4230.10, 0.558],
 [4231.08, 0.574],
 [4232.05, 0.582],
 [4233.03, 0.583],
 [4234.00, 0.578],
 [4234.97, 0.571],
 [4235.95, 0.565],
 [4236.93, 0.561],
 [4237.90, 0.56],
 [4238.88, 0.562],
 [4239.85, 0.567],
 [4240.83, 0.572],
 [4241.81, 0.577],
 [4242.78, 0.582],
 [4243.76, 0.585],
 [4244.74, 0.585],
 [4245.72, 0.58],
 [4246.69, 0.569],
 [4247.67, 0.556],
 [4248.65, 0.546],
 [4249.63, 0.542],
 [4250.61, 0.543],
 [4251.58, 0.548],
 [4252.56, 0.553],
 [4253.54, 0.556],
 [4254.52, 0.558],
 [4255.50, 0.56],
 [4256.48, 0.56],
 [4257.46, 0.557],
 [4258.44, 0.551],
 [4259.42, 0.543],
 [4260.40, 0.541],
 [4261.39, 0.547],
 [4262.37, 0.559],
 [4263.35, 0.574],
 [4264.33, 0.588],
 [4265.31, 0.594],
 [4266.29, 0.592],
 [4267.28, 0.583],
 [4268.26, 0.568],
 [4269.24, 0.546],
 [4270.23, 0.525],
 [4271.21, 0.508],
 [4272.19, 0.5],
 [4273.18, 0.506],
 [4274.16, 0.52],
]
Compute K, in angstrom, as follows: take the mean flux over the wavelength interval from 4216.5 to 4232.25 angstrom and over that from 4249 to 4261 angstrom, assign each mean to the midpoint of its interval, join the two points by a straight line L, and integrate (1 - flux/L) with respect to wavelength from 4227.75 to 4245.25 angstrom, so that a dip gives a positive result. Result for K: -0.6 angstrom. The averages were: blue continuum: 0.546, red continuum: 0.551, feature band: 0.567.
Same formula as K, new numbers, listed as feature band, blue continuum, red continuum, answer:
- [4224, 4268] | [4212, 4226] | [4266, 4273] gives -0.2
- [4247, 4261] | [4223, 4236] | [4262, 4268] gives 0.4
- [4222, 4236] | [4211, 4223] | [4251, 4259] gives 0.9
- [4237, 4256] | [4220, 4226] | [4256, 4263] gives -0.6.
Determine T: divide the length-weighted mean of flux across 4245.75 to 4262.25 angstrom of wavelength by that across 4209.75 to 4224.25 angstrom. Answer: 0.95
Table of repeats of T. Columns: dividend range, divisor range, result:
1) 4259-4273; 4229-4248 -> 0.97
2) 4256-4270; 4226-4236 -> 1.03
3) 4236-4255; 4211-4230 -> 1.01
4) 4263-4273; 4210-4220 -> 0.94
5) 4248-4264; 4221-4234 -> 1.03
